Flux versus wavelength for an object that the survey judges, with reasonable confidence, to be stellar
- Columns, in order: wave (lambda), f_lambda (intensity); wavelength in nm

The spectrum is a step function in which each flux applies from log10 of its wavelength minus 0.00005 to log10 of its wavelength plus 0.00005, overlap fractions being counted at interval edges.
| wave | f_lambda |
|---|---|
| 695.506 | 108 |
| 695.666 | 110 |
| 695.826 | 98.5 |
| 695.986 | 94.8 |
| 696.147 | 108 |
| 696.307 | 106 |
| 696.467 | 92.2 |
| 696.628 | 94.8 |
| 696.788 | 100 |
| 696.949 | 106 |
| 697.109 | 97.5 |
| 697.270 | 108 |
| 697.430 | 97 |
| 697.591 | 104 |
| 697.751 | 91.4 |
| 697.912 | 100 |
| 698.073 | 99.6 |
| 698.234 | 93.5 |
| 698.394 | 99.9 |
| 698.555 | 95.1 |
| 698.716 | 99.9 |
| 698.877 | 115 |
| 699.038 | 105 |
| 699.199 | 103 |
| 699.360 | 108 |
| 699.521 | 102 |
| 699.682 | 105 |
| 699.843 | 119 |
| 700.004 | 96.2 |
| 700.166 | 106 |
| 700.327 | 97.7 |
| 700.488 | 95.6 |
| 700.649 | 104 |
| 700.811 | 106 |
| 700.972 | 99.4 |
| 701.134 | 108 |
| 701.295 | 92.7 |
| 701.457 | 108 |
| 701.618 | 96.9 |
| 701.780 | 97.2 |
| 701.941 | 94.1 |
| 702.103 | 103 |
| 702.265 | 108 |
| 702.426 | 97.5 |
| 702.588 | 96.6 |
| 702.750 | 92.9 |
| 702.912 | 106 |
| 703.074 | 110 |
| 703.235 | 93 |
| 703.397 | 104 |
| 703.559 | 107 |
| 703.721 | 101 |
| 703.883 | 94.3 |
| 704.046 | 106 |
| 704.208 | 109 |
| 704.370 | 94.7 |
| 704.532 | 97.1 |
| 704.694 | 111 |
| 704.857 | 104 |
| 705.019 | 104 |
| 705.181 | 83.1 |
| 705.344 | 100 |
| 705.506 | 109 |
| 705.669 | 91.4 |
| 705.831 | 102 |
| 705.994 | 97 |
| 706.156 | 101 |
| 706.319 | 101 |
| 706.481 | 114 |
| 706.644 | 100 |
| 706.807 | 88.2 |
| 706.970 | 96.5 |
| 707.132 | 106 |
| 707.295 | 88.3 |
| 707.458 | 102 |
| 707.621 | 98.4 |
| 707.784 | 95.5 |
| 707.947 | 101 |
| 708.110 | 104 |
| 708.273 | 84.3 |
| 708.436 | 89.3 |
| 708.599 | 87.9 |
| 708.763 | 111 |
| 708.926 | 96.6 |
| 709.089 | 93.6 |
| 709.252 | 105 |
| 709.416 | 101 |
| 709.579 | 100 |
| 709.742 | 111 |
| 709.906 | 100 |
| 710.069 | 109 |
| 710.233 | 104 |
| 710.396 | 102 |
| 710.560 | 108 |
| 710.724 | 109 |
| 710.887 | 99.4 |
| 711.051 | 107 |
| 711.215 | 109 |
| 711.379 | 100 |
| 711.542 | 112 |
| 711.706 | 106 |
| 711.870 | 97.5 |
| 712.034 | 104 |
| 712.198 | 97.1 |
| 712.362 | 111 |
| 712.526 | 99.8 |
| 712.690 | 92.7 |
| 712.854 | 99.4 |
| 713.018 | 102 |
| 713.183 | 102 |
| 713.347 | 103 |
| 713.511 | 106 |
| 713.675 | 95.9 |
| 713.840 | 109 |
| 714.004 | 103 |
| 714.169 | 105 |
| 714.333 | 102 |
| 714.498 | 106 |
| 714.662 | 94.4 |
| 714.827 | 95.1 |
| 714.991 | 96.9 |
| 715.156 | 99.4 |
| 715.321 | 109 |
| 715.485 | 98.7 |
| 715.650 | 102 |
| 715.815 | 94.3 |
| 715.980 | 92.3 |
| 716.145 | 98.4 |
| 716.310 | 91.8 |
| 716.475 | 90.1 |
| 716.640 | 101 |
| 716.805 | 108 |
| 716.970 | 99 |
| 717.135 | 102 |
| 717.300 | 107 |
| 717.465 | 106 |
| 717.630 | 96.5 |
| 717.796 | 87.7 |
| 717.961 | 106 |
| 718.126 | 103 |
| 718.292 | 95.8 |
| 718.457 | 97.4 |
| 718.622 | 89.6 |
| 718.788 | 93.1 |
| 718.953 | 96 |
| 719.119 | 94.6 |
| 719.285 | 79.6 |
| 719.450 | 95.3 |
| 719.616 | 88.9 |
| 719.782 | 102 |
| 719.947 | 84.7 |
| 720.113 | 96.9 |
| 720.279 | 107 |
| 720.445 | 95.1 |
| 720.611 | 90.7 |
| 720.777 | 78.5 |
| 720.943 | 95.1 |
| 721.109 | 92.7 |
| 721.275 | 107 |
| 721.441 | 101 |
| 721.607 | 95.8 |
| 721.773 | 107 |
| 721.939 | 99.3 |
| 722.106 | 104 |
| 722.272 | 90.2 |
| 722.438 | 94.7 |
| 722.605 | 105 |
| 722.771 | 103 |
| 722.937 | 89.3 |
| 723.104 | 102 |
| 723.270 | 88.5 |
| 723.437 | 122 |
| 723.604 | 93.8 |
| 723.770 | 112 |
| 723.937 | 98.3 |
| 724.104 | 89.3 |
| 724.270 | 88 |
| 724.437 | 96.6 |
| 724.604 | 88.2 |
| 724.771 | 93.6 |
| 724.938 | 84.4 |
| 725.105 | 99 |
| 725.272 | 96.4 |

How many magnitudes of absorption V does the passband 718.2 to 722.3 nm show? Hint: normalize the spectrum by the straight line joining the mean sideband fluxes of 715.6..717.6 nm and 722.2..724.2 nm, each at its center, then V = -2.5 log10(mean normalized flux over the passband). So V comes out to 0.04 mag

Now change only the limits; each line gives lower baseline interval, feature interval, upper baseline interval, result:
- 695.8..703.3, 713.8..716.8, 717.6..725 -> -0.02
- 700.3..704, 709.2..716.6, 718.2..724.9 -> -0.04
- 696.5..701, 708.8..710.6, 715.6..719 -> -0.04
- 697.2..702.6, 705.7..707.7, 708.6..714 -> 0.03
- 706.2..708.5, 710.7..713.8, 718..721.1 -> -0.07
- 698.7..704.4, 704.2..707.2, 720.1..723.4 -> 0.01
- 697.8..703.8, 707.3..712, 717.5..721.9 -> -0.03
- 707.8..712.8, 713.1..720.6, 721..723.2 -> 0.02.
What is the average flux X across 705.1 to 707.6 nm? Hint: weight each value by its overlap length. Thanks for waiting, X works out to 98.6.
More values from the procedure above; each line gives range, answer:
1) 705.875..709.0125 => 98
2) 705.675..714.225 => 101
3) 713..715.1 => 101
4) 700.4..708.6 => 99.7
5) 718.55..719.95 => 91.9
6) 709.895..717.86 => 101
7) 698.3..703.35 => 102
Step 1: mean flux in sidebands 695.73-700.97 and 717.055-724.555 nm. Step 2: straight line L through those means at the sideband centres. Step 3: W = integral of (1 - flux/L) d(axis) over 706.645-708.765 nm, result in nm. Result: 0.08 nm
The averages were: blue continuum 102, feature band 95.9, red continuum 97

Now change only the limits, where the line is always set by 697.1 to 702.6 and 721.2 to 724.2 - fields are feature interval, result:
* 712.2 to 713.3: -0.002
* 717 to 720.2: 0.140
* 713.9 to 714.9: -0.005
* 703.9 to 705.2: -0.005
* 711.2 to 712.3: -0.029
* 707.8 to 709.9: 0.047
